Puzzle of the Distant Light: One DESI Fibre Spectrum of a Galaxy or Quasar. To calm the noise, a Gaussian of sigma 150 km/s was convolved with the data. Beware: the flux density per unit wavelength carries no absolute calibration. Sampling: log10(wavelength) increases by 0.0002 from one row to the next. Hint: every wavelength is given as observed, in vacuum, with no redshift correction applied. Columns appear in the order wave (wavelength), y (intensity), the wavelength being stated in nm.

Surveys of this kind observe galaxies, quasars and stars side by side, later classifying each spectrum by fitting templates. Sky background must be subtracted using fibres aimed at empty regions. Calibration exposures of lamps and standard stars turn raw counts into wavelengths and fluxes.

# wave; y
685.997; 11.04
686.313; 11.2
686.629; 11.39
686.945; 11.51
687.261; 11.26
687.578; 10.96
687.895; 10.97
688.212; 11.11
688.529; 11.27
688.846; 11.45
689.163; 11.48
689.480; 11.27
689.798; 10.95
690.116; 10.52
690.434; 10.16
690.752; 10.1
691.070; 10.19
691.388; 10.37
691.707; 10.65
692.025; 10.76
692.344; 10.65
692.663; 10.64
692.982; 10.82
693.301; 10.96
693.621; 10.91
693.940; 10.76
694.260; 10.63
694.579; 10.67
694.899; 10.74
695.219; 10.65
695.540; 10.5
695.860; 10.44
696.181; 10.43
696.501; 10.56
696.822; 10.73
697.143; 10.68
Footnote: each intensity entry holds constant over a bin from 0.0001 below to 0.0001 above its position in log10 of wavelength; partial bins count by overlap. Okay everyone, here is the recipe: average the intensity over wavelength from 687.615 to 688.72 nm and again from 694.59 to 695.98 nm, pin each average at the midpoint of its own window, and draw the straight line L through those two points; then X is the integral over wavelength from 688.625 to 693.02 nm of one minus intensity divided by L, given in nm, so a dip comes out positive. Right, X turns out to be 0.08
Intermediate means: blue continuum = 11.1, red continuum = 10.6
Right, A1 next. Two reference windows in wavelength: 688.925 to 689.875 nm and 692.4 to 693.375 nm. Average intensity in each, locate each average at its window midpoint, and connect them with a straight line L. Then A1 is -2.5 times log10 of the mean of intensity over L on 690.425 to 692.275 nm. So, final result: 0.06 mag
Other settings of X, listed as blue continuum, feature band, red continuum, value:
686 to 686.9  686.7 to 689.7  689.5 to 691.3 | -0.094 nm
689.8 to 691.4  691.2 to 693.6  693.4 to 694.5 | -0.030 nm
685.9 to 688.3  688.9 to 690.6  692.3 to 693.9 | 0.017 nm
